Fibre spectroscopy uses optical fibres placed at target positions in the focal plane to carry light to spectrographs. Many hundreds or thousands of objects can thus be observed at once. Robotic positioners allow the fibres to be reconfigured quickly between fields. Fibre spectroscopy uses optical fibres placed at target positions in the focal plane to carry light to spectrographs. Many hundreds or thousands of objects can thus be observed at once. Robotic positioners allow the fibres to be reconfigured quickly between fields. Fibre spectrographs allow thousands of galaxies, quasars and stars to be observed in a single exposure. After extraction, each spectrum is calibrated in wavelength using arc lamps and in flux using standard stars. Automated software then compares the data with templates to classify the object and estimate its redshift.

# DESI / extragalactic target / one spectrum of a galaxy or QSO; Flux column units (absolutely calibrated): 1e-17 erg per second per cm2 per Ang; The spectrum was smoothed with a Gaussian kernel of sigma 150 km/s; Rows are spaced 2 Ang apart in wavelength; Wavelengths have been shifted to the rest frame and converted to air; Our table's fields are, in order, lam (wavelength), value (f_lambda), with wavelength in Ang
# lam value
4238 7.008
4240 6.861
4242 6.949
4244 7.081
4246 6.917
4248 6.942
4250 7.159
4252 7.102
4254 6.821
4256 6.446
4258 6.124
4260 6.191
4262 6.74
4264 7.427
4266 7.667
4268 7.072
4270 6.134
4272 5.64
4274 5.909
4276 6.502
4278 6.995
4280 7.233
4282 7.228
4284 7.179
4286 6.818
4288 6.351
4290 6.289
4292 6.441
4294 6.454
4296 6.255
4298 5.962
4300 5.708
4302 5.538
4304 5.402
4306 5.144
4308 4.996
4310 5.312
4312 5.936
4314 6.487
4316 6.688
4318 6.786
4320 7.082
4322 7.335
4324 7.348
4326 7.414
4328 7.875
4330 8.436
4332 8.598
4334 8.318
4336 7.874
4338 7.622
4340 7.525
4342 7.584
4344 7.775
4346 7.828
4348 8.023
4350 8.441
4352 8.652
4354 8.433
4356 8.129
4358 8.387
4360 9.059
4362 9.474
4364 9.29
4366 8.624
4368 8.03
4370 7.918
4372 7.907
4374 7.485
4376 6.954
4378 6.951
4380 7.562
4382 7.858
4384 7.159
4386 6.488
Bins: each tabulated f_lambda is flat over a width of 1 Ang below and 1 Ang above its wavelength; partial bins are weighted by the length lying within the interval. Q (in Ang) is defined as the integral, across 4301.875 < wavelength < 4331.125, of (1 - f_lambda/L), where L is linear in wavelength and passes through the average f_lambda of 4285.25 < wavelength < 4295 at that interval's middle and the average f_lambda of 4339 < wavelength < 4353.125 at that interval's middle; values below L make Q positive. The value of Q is 2.6 Ang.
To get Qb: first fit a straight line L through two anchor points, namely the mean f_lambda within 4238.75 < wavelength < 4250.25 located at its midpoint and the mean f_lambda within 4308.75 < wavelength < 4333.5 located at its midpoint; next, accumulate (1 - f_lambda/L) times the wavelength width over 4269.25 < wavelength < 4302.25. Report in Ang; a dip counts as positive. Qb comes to 3.0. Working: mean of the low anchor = 6.97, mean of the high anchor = 7.11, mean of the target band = 6.41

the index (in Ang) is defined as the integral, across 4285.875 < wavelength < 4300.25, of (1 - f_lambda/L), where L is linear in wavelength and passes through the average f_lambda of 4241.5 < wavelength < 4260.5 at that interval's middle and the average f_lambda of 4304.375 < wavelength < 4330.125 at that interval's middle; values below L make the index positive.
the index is 0.8 Ang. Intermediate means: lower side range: 6.78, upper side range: 6.59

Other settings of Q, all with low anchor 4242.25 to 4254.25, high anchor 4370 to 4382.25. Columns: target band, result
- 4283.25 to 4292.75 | 0.7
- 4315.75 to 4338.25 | -1.1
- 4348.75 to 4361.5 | -2.0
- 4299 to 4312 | 3.3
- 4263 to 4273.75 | 0.5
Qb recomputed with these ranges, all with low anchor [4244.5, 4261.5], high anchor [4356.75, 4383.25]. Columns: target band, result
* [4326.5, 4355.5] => -1.11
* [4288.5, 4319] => 5.65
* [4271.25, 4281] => 0.73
